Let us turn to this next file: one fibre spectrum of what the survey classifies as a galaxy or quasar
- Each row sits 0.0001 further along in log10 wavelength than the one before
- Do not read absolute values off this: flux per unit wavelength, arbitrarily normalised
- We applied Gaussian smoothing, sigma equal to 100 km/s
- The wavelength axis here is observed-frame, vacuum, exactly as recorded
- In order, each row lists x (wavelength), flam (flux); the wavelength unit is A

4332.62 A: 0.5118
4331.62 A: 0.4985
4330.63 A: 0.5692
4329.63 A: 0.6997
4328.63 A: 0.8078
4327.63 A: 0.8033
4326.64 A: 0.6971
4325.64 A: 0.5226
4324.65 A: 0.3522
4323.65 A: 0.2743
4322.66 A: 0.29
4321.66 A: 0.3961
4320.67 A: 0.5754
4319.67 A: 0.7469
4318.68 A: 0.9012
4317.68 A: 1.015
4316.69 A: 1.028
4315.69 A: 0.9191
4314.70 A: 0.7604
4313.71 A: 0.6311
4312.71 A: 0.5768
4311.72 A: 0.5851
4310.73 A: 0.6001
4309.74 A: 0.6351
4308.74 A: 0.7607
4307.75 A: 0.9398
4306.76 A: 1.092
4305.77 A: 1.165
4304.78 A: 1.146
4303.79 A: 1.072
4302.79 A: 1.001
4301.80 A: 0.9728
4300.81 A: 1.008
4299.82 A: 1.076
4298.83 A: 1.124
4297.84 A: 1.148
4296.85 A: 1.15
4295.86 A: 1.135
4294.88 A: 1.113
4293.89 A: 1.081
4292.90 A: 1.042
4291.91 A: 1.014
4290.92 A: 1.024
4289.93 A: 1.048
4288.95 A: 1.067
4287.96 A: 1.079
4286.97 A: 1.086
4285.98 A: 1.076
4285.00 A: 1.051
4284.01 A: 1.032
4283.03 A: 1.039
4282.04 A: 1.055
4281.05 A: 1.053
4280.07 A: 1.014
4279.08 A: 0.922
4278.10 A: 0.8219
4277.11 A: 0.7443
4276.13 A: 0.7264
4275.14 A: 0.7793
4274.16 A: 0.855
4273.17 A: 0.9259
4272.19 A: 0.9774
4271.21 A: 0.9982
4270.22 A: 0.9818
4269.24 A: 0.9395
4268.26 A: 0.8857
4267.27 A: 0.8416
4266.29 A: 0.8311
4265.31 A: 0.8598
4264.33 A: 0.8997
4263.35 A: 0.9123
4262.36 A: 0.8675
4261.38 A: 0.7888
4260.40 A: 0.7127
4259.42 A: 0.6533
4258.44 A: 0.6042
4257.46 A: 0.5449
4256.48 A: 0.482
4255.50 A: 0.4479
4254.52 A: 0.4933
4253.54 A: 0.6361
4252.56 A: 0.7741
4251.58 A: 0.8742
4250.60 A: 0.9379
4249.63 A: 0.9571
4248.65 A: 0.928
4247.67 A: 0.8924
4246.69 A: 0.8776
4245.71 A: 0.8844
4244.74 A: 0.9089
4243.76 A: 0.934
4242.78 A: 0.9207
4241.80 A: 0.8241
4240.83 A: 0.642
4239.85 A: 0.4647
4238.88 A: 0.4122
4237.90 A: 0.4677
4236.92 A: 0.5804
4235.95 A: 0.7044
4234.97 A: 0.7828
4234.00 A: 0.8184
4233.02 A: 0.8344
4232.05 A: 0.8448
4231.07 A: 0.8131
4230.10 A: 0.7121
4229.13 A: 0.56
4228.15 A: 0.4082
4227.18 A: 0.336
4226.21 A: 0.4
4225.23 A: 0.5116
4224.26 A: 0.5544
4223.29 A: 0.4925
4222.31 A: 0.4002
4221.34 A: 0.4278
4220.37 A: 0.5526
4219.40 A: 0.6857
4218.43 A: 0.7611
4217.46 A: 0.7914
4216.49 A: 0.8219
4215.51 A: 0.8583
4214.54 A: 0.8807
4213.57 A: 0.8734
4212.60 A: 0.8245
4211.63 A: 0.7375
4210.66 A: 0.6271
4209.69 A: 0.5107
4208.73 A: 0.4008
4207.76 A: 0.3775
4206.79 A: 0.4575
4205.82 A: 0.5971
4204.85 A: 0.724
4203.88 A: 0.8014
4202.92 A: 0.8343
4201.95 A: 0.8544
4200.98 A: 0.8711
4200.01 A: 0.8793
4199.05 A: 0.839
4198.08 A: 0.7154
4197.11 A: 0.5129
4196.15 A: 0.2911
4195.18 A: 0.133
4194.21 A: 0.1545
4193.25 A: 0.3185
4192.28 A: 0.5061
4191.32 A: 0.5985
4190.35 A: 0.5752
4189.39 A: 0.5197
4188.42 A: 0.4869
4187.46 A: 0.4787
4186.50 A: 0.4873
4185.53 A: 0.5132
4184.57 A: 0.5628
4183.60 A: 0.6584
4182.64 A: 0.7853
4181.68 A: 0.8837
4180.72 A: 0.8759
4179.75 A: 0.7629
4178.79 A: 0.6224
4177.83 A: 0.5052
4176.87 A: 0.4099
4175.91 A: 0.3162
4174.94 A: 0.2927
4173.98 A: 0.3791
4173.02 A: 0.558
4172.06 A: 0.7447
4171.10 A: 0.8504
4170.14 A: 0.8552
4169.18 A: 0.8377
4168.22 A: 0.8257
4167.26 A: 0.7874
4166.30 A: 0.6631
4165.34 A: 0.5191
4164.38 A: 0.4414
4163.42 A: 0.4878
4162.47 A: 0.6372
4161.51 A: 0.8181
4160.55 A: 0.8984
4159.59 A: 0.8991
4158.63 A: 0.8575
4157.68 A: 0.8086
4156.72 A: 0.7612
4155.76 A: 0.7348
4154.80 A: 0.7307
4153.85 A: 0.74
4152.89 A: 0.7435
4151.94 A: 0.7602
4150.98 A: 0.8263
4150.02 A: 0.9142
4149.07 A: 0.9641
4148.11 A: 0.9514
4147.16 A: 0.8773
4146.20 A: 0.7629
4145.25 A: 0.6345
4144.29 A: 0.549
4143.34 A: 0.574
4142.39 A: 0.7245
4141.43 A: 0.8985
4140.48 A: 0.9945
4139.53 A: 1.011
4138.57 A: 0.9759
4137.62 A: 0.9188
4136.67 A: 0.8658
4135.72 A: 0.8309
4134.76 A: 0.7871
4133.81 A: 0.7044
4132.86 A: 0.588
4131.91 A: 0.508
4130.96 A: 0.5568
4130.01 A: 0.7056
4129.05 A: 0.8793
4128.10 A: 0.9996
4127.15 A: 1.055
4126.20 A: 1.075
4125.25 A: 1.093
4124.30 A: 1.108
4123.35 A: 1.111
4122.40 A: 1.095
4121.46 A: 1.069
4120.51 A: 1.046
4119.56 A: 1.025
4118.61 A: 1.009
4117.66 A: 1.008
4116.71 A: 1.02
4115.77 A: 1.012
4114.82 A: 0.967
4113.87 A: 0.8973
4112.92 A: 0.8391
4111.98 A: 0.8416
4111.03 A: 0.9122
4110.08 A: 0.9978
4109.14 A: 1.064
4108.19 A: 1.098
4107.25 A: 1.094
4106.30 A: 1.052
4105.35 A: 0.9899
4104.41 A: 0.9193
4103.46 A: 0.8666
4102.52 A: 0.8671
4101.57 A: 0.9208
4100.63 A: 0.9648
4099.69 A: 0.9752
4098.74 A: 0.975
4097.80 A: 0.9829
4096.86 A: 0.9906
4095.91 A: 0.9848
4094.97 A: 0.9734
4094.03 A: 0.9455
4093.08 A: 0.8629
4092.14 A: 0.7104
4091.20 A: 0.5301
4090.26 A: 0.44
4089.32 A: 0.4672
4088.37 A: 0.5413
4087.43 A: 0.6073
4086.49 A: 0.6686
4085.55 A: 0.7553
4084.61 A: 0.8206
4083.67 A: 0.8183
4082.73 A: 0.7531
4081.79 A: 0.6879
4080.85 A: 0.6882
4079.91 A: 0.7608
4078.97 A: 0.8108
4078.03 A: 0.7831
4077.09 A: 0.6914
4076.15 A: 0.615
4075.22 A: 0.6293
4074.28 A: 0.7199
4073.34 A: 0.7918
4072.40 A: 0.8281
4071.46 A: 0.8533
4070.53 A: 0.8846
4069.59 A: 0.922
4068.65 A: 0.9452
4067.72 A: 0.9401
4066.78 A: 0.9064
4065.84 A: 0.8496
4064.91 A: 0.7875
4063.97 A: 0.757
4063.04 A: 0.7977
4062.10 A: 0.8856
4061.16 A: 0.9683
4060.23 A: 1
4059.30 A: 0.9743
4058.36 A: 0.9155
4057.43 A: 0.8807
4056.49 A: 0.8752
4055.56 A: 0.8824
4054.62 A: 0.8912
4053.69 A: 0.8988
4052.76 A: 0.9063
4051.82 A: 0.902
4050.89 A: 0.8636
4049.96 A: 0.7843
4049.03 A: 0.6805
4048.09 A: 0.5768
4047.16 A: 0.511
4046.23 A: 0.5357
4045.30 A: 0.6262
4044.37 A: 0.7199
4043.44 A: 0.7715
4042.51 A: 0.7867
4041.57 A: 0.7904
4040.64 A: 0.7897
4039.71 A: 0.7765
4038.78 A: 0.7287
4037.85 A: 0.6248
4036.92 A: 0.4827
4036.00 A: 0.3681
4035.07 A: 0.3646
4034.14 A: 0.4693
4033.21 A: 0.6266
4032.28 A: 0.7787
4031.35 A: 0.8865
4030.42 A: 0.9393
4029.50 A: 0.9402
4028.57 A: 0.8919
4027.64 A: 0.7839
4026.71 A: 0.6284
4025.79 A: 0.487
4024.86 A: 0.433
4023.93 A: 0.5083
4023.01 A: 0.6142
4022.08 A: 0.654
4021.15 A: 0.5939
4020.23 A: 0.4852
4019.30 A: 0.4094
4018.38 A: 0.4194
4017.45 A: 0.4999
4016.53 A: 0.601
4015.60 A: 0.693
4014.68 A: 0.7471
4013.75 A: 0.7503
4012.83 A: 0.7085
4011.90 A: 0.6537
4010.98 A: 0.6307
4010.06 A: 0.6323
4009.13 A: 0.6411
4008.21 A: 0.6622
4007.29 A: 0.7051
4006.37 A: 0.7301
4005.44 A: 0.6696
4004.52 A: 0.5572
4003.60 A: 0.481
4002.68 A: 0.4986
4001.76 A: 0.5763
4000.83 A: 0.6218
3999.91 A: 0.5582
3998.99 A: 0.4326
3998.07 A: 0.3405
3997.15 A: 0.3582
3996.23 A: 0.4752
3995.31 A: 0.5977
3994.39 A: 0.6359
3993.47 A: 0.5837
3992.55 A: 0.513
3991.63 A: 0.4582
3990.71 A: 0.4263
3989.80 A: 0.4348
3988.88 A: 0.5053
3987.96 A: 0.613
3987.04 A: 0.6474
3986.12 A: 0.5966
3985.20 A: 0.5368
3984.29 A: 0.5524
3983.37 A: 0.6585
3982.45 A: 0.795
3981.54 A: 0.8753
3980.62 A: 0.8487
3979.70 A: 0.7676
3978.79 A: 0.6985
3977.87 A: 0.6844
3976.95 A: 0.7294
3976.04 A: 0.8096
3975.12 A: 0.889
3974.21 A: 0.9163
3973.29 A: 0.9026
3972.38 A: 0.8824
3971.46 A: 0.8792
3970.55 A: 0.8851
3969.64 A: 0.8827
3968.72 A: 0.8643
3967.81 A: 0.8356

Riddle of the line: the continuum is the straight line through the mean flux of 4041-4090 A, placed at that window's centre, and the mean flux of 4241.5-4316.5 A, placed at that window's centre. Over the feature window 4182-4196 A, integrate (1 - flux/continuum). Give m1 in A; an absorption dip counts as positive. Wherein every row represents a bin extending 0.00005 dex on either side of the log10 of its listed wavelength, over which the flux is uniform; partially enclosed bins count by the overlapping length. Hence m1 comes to 6.01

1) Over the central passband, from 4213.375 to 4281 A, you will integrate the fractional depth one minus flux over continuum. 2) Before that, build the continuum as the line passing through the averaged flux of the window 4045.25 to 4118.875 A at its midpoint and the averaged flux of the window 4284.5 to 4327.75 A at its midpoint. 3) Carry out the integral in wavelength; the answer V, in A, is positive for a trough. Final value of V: 9.83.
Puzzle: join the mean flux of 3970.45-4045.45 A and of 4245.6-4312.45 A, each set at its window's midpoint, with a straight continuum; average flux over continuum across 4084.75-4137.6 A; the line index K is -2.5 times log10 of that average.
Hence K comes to -0.19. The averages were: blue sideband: 0.644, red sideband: 0.907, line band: 0.888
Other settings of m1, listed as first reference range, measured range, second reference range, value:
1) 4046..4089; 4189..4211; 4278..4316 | 8.1 A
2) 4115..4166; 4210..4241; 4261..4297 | 9.3 A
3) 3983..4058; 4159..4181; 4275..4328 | 3.4 A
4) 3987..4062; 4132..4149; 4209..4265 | -3.0 A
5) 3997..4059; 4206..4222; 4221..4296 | 2.5 A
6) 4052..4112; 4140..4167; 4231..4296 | 2.9 A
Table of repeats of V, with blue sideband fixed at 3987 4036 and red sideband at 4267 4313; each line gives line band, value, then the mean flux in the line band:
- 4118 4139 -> -4.47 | 0.91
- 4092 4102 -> -3.30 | 0.943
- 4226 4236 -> 2.58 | 0.661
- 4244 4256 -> 1.46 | 0.804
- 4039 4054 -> -2.41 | 0.743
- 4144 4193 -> 7.58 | 0.678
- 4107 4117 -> -3.36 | 0.974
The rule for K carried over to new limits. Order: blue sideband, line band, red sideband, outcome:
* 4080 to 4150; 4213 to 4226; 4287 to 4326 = 0.31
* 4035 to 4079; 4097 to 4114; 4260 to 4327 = -0.20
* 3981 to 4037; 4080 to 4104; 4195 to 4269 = -0.24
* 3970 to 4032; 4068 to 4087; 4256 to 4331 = -0.10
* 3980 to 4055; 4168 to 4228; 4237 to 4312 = 0.32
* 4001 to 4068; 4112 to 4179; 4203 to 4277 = -0.13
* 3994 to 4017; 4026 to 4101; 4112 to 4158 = -0.08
